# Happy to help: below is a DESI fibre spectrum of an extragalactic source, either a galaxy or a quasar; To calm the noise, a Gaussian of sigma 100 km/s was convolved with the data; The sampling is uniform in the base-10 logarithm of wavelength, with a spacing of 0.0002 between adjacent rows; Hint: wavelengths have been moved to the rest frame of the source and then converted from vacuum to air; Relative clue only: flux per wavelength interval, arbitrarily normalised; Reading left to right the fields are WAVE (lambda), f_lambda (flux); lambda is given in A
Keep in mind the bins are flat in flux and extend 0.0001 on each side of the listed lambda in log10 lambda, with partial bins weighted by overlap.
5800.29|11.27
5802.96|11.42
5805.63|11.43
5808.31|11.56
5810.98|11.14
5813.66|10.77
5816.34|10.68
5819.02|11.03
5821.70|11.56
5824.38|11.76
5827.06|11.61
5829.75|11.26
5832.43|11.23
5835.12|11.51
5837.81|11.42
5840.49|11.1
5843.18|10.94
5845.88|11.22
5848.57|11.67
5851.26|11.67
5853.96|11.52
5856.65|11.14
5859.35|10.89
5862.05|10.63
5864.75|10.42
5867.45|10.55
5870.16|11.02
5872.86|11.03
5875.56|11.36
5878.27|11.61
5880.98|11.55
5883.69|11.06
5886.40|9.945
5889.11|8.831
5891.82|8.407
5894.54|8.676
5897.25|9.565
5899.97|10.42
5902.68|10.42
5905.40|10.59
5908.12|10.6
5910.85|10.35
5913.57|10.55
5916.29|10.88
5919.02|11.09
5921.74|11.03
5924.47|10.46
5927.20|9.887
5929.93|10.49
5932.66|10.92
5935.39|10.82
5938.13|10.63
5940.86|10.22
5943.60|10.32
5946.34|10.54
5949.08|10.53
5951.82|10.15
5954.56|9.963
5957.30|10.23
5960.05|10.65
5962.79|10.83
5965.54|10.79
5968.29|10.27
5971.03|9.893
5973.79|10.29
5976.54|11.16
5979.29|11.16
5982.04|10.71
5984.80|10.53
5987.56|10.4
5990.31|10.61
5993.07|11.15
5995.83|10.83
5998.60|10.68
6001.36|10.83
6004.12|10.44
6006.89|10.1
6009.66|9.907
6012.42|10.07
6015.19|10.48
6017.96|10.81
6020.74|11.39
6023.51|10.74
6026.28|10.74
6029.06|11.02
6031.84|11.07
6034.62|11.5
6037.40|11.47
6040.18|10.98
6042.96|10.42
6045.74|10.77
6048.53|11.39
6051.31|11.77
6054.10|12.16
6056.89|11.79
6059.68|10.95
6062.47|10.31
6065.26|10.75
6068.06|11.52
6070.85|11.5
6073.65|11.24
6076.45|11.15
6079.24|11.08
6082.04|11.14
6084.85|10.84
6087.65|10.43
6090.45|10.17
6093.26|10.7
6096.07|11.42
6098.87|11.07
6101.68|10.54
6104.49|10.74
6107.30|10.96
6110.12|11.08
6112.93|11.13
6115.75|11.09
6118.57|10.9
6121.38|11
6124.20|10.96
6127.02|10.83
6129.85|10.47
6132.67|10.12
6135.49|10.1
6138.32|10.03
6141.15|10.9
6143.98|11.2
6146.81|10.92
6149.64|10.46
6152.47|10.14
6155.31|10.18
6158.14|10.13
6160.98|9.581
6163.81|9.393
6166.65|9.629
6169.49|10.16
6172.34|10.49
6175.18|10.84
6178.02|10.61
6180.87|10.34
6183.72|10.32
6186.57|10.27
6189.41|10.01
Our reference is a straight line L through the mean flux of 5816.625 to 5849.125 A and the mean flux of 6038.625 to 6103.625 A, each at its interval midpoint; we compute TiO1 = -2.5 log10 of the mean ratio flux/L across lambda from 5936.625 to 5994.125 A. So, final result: 0.07 mag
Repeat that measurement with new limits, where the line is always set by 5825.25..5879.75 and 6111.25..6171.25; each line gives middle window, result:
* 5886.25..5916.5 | 0.12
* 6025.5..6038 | -0.04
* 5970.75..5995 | 0.02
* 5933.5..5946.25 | 0.05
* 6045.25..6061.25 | -0.08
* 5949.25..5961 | 0.07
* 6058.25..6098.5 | -0.03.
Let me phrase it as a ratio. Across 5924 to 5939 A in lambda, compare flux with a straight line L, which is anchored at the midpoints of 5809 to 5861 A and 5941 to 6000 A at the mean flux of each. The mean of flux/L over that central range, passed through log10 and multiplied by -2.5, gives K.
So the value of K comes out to 0.02 mag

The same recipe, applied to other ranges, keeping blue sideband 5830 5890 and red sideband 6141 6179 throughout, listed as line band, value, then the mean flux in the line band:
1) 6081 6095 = -0.017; 10.7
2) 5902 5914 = 0.043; 10.5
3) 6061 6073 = -0.050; 11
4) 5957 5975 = 0.036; 10.4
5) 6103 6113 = -0.053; 11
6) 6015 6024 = -0.026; 10.9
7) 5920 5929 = 0.040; 10.5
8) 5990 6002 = -0.013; 10.8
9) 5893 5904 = 0.125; 9.75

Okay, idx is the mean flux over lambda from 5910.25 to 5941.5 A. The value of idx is 10.6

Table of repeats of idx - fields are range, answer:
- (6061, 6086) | 11.1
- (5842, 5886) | 11.1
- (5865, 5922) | 10.4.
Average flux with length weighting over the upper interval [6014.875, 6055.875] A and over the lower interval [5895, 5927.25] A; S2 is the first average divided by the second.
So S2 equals 1.1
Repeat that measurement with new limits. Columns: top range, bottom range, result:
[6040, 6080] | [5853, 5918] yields 1.07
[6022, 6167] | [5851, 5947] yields 1.03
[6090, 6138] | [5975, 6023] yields 1.01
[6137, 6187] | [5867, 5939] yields 0.98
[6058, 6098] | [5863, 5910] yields 1.06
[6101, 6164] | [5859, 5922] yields 1.01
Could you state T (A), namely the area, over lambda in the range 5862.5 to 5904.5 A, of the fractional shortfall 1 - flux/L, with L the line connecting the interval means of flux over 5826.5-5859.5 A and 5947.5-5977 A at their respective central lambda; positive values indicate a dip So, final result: 2.6 A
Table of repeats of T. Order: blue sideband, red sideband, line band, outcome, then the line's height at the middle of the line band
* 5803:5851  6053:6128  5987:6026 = 1.74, 11.1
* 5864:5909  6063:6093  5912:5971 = 0.02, 10.5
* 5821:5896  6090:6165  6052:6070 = -1.00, 10.7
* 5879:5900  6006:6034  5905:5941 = -2.10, 10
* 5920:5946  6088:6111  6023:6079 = -2.27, 10.7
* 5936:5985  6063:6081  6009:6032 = 0.34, 10.9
